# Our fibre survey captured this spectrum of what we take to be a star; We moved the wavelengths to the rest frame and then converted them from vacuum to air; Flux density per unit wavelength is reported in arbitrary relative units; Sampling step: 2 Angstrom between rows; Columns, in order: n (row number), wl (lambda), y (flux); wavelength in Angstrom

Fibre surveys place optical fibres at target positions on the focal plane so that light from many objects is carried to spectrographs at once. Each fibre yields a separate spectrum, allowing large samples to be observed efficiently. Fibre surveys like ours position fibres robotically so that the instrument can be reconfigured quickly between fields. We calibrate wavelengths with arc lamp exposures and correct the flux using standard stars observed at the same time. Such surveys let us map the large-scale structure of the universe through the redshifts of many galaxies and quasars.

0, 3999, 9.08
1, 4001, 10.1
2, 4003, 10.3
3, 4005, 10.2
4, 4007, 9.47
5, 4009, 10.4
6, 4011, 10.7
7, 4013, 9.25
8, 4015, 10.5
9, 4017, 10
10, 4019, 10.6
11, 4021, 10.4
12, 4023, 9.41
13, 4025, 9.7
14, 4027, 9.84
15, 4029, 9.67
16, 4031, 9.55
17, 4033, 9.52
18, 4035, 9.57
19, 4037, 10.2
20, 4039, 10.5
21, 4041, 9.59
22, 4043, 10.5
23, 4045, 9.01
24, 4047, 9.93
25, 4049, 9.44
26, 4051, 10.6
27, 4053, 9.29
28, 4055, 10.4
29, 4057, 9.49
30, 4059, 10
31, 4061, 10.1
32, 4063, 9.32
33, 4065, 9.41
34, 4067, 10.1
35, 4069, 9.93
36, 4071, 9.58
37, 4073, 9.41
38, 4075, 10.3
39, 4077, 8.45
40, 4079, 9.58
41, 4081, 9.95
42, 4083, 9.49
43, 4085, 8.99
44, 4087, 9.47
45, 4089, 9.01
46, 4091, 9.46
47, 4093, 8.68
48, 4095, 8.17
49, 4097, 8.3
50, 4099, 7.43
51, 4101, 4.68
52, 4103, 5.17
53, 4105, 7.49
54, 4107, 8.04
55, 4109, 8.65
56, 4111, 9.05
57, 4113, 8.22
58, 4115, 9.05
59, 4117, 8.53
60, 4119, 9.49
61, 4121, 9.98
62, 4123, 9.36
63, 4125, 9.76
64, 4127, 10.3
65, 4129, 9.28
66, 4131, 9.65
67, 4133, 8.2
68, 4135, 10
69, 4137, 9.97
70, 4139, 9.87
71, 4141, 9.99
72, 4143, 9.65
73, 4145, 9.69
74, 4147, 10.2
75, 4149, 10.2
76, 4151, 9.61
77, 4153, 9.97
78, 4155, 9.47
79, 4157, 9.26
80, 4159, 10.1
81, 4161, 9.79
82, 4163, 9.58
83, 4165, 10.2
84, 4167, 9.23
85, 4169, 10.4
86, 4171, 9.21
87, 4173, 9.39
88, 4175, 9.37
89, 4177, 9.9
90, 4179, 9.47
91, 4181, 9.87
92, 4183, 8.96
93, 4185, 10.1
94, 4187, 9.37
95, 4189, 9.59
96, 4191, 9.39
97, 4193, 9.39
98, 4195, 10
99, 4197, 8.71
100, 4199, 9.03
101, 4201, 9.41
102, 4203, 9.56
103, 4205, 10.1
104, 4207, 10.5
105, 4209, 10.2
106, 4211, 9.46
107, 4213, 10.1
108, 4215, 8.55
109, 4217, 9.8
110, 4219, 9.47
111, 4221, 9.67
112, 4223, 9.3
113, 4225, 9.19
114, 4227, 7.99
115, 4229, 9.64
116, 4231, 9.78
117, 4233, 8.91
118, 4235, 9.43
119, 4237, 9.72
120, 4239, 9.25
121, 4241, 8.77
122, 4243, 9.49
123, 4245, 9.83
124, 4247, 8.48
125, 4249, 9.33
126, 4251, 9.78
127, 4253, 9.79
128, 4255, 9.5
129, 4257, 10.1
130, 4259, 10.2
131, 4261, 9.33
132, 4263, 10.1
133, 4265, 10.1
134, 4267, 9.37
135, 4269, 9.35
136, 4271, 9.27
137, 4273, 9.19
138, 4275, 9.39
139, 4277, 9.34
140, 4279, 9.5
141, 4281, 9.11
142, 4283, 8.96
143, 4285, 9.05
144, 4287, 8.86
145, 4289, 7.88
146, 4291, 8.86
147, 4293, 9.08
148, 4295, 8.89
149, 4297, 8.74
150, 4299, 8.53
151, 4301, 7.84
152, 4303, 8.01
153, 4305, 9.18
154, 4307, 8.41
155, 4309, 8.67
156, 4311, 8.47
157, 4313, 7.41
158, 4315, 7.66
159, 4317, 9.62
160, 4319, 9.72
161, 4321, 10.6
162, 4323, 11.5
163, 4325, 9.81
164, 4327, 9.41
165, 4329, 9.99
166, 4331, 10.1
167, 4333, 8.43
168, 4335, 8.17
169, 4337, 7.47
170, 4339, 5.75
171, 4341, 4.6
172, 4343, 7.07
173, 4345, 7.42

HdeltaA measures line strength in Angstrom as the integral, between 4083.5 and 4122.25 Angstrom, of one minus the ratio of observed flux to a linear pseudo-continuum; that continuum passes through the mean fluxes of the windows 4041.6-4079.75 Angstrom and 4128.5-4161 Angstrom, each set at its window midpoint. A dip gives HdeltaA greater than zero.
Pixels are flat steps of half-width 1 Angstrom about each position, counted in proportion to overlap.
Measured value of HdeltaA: 5.5 Angstrom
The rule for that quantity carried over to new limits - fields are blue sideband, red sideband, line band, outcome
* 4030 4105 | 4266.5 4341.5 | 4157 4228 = -4.20 Angstrom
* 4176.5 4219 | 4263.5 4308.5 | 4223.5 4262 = -0.54 Angstrom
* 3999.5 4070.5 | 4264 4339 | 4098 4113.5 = 3.76 Angstrom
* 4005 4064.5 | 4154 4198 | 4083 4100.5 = 2.06 Angstrom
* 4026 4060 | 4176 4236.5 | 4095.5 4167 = 4.14 Angstrom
